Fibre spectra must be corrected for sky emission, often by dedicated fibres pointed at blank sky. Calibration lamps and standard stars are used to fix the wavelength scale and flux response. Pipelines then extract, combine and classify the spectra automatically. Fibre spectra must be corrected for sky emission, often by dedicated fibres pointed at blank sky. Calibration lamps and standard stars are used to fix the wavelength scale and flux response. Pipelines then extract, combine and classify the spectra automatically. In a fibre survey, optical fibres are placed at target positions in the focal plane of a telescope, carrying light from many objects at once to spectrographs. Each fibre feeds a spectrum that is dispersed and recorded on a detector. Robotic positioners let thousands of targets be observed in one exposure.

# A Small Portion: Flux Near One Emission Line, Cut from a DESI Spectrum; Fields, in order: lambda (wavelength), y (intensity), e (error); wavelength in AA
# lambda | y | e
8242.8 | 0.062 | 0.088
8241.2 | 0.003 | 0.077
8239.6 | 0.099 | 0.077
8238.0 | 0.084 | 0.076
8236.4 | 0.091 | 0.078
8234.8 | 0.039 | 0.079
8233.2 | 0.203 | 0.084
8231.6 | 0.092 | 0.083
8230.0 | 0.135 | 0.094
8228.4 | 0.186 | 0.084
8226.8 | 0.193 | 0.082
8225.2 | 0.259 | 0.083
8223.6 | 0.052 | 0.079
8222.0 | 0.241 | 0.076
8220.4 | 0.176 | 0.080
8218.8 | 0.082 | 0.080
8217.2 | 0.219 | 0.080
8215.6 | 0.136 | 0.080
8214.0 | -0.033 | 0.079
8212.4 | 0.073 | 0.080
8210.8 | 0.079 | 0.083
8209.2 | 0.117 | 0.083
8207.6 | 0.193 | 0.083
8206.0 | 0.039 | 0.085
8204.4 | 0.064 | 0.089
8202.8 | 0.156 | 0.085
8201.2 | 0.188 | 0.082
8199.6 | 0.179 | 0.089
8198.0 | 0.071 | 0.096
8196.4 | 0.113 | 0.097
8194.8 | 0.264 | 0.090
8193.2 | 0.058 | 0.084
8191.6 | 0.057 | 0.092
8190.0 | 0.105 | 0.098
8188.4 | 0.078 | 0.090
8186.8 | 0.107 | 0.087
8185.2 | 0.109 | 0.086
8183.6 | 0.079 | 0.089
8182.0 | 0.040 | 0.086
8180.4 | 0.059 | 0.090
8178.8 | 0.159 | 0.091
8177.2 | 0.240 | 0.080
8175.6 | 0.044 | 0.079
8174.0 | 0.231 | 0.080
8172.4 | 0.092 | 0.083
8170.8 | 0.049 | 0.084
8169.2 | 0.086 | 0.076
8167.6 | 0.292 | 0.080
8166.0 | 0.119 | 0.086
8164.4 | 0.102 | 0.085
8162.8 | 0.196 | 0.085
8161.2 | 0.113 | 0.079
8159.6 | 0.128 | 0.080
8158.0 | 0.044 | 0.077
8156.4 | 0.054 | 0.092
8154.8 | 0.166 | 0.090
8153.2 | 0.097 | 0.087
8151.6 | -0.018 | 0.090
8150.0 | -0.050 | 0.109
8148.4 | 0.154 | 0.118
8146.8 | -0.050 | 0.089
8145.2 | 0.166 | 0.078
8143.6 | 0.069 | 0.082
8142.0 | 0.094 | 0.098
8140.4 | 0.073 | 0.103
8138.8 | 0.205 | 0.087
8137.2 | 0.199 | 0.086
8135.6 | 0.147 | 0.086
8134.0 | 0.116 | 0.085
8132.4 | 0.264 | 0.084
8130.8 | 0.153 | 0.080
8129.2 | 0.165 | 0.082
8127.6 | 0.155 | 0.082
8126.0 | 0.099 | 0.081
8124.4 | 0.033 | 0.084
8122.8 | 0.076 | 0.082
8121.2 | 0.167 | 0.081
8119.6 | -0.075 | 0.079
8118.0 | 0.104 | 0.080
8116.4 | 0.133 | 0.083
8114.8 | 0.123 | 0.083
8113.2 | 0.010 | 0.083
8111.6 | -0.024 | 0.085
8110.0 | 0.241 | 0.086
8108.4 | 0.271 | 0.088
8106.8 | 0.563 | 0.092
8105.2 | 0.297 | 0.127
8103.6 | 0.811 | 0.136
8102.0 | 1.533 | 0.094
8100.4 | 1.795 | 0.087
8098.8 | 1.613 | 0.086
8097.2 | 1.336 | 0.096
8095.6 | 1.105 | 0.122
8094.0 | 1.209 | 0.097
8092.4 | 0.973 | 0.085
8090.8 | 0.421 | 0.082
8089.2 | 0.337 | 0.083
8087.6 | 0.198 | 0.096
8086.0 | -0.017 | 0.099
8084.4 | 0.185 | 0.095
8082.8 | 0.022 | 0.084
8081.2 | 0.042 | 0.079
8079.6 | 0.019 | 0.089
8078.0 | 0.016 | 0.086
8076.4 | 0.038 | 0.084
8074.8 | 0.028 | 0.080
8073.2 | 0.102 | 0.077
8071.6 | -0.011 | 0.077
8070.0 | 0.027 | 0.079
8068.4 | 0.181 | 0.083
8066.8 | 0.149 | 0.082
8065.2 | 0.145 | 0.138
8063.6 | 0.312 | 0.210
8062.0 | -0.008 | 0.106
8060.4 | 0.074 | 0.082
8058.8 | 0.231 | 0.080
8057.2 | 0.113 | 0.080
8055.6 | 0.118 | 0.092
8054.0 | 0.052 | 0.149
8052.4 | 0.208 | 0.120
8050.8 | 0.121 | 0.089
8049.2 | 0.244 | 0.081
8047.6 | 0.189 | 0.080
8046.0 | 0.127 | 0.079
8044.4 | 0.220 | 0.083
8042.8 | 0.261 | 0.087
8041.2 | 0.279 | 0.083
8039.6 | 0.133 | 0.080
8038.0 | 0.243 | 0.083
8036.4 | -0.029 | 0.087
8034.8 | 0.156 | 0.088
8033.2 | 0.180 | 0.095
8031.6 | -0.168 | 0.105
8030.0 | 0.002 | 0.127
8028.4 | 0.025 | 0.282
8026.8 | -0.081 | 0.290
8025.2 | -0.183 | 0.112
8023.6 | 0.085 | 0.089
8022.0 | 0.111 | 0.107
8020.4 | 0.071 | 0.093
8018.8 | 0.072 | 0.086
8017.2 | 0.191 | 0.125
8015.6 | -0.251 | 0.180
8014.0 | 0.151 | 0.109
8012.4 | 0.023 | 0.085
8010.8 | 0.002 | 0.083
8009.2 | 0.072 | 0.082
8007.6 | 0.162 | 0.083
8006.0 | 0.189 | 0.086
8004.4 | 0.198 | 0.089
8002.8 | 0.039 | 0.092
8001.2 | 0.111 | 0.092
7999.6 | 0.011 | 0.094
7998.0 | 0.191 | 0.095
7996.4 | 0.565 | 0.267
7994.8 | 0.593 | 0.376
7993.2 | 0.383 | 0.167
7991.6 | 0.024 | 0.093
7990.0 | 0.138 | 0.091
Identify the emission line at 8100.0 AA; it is [O II] 3727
